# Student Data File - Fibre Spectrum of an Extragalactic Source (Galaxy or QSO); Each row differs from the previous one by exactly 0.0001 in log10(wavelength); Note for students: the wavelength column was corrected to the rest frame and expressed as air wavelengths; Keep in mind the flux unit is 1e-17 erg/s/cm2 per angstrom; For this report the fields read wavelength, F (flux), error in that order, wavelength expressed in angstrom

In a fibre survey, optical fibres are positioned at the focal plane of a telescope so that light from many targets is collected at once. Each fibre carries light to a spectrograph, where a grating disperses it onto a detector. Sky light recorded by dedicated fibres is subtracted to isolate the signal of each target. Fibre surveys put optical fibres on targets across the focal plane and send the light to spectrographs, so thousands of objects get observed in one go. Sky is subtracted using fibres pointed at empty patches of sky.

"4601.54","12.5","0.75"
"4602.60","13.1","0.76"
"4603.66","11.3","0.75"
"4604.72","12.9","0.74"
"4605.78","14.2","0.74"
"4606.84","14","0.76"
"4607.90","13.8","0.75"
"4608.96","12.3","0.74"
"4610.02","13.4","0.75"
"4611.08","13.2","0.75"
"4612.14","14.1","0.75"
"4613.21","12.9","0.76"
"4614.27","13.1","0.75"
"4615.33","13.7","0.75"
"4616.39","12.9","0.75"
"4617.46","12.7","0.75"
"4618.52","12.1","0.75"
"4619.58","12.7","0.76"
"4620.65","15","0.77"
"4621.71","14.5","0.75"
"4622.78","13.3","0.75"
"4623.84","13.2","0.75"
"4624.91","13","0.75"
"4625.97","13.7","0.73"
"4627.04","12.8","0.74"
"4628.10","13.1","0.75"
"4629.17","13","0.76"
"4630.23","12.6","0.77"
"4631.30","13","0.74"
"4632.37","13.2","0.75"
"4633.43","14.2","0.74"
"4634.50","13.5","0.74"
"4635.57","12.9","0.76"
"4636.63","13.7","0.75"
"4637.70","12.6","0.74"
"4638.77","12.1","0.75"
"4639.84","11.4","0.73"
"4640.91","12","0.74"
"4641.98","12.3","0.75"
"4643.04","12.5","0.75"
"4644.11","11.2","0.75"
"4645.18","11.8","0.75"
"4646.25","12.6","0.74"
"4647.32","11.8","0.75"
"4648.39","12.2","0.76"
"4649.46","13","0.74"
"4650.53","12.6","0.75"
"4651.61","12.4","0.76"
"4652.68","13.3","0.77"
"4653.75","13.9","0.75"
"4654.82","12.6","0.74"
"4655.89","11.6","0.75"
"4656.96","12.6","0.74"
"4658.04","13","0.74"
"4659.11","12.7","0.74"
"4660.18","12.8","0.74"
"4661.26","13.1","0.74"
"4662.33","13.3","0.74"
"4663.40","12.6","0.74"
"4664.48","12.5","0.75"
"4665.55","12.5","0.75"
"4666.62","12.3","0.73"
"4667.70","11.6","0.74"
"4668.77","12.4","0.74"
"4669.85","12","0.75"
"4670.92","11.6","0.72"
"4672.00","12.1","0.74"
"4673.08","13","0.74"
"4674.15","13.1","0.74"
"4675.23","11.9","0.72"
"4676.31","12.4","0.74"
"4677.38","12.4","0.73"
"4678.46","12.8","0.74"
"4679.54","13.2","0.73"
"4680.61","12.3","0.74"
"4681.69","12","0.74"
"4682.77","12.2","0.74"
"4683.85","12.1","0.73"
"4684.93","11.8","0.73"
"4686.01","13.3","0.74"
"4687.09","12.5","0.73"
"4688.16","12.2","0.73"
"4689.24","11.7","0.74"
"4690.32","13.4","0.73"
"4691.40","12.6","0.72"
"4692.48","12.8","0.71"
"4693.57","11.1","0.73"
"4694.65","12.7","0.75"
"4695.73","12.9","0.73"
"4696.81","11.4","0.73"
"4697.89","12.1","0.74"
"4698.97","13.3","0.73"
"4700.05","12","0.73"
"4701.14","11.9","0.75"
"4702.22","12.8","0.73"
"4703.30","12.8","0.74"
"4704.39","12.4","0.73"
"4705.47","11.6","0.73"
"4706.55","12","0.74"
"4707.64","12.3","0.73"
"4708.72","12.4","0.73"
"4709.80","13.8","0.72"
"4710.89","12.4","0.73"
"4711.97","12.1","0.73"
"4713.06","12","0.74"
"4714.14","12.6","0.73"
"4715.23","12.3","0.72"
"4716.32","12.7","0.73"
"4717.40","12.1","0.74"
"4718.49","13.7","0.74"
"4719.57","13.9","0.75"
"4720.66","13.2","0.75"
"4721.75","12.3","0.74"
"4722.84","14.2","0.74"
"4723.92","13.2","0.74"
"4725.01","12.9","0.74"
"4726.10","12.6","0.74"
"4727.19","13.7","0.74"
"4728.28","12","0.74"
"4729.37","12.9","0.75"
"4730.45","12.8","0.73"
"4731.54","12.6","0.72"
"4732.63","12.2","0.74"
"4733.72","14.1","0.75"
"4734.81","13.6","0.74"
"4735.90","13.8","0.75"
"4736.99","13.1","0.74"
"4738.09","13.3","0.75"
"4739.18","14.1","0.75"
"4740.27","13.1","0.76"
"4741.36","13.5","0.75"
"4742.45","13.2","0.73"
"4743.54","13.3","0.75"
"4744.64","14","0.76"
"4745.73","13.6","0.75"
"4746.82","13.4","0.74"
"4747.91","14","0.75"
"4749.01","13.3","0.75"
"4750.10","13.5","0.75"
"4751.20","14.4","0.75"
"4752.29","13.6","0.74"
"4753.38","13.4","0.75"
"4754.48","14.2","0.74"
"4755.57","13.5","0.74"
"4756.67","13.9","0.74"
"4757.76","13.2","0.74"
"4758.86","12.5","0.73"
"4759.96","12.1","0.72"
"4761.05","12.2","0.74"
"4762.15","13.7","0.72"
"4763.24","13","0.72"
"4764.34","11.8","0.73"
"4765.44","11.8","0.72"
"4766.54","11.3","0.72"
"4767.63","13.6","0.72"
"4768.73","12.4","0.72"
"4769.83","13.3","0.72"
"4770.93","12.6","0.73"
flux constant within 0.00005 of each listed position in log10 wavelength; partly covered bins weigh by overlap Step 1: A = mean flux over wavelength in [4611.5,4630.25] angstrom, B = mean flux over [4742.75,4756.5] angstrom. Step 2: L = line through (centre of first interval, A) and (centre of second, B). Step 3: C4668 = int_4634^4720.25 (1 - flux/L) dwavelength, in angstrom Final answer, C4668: 6.2 angstrom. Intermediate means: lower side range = 13.3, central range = 12.5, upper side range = 13.7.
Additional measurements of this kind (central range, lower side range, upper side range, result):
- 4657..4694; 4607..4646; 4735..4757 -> 2.2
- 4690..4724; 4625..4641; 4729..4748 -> 1.7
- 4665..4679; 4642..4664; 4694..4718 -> 0.2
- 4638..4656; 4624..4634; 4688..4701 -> 0.8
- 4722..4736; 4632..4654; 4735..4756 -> 0.4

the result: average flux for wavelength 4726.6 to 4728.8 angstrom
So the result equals 12.8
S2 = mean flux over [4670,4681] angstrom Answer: 12.5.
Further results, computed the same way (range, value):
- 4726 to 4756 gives 13.4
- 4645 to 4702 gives 12.5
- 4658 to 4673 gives 12.5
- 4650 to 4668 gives 12.7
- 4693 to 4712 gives 12.3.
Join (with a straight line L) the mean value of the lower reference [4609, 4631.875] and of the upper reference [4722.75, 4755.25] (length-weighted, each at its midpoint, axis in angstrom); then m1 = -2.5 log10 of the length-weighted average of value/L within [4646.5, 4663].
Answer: 0.05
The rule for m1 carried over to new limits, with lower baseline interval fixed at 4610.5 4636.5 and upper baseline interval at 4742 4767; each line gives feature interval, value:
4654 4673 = 0.07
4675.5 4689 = 0.07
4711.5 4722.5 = 0.04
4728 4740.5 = 0.00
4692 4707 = 0.08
